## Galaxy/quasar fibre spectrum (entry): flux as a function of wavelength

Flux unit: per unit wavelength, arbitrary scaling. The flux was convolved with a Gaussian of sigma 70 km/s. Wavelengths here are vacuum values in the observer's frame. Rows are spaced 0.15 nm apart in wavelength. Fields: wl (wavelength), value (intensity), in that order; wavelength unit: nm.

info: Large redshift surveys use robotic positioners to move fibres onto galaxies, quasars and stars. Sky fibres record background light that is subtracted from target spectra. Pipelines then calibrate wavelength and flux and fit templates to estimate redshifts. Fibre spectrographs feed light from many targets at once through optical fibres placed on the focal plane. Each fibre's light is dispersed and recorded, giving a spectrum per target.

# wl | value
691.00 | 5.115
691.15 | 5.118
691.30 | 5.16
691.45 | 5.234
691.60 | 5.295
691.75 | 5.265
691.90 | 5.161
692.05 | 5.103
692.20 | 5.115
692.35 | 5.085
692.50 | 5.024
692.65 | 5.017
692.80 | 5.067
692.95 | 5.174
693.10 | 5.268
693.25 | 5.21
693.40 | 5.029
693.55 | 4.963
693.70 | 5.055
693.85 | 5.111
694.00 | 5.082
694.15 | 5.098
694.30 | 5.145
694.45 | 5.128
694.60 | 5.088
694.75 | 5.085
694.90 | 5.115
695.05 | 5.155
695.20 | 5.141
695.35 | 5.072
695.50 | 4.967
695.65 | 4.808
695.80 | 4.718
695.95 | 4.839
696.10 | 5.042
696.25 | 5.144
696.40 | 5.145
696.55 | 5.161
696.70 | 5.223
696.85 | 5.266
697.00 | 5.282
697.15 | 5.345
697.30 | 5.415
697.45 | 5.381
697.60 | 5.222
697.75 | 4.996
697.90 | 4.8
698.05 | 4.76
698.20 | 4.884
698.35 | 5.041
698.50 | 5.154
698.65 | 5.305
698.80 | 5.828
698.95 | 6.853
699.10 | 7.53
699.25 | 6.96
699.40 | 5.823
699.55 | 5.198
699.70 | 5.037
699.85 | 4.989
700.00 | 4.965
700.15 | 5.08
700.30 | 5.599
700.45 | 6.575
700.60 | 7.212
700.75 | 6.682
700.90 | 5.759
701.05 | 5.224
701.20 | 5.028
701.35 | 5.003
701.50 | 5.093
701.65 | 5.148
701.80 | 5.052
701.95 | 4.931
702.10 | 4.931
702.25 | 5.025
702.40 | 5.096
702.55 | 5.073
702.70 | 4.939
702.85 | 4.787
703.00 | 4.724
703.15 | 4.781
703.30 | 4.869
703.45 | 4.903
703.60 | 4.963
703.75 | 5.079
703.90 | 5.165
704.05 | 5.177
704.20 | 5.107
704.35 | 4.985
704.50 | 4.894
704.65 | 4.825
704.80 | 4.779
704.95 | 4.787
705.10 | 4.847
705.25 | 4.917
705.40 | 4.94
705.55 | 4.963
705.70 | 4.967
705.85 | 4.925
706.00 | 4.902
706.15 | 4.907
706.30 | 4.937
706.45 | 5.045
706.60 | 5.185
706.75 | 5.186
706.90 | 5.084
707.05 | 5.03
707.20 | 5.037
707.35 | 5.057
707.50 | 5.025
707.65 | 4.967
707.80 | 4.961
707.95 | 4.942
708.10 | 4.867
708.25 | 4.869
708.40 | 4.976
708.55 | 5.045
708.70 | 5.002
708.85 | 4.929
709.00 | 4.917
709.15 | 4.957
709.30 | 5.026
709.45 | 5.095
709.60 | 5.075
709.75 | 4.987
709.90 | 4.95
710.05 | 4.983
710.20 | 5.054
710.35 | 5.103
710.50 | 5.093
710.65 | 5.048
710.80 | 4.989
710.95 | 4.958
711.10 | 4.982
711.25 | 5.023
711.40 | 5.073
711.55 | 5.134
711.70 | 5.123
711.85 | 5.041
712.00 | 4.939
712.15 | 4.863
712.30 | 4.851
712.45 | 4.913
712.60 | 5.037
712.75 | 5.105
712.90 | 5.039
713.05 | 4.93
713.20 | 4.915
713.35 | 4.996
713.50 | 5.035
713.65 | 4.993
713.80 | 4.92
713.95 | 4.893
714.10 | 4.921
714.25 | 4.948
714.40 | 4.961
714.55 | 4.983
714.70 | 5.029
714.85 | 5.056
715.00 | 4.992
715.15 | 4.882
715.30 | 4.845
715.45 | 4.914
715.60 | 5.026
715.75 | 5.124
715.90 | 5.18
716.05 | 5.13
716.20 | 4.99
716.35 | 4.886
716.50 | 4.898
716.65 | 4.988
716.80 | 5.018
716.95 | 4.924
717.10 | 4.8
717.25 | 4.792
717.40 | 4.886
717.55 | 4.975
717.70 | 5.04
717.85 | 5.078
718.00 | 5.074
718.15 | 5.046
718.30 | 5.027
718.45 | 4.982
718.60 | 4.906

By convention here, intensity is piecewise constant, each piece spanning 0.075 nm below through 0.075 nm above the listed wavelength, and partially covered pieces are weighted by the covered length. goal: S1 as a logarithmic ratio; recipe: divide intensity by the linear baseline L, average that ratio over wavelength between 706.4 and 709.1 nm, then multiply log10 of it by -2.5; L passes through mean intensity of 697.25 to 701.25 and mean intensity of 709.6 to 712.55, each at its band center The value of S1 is 0.04 mag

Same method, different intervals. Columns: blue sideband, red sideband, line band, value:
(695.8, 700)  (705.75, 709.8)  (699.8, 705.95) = 0.010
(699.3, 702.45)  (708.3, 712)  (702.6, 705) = 0.078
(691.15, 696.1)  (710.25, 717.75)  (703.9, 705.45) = 0.020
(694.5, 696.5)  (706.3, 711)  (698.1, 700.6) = -0.140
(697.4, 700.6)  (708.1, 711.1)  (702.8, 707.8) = 0.056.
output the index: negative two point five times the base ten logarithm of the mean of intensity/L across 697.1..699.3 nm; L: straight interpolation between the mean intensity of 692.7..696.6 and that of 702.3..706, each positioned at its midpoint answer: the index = -0.11 mag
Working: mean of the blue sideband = 5.07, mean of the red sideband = 4.94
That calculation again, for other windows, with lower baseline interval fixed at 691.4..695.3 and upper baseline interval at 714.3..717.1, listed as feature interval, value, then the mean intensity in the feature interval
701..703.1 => 0.015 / 5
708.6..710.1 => 0.007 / 4.99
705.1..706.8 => 0.014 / 4.98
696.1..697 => -0.017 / 5.18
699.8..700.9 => -0.160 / 5.88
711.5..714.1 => 0.005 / 4.98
